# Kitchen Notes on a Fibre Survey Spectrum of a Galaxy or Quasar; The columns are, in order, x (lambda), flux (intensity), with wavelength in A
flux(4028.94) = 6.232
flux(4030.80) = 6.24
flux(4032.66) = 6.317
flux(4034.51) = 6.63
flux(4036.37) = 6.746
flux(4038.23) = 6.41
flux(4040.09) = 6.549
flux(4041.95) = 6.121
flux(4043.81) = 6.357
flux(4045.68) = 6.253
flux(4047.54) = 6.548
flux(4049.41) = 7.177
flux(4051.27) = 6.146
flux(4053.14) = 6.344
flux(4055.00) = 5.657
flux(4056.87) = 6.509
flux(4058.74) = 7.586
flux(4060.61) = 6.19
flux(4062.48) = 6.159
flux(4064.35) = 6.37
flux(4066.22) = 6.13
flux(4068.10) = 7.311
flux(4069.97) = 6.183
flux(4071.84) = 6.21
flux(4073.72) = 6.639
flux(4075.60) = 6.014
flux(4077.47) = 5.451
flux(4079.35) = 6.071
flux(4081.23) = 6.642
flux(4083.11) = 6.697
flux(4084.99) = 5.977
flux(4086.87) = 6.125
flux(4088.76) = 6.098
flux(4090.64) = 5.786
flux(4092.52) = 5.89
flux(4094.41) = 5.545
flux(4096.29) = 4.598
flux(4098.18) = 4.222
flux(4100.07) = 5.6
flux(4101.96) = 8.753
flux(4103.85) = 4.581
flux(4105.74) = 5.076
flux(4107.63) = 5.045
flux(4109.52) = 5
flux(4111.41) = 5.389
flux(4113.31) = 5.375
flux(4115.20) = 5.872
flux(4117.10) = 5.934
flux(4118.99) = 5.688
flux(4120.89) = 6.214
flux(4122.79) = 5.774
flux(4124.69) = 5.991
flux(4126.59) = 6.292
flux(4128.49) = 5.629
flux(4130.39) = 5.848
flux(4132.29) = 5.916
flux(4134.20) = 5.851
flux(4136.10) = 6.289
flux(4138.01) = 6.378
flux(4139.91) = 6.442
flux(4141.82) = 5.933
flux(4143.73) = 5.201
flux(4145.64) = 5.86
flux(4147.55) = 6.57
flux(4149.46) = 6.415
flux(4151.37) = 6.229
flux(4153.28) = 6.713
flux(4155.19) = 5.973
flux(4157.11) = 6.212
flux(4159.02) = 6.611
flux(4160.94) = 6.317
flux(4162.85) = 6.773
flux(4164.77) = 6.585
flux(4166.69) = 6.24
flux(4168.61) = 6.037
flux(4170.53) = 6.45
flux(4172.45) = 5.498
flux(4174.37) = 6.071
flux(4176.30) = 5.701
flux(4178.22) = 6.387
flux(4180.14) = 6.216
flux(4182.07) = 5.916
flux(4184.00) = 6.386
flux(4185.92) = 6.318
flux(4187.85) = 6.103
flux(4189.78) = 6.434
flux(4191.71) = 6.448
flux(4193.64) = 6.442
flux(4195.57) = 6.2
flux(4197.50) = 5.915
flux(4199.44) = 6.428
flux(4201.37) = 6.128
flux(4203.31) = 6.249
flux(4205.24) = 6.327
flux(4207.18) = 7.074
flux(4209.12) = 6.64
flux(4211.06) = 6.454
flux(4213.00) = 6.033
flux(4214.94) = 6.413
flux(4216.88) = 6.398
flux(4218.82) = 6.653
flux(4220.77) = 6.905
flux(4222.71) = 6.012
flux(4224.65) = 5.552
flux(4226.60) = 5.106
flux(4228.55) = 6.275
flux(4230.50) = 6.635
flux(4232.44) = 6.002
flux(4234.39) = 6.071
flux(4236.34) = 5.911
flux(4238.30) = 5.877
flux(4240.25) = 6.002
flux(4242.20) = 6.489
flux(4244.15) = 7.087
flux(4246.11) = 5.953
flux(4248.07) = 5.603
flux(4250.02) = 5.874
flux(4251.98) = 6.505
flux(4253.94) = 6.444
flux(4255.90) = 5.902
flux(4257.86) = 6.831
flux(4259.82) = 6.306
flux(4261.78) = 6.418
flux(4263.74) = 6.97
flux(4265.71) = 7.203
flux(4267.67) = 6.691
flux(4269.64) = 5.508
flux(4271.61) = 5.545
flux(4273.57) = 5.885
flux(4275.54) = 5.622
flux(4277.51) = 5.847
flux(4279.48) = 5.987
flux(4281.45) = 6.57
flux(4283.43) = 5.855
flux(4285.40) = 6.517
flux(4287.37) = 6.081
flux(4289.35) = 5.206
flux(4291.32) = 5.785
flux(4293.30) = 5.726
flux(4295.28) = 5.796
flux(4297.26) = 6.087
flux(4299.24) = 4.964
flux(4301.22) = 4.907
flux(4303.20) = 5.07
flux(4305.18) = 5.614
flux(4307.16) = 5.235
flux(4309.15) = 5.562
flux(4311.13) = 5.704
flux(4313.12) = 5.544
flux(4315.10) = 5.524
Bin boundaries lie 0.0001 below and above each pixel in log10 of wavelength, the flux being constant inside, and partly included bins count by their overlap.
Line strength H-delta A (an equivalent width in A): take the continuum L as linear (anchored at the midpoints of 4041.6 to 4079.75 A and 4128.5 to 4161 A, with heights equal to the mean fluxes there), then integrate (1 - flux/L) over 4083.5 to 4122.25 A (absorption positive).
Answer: 3.70 A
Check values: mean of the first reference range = 6.36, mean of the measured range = 5.65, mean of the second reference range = 6.14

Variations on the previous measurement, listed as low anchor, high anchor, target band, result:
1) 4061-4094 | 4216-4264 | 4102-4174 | 2.6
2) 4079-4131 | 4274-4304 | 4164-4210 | -4.0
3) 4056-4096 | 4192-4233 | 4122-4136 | 0.7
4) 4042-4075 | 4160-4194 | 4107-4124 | 2.0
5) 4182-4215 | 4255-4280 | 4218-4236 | 0.5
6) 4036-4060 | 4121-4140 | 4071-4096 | 1.0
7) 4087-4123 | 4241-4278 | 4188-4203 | -0.7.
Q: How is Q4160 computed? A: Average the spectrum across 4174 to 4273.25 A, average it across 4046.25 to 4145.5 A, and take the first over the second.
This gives 1.04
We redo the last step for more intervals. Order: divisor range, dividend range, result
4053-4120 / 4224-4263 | 1.03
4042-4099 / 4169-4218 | 1.02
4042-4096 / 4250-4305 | 0.96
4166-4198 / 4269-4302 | 0.93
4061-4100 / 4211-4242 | 1.02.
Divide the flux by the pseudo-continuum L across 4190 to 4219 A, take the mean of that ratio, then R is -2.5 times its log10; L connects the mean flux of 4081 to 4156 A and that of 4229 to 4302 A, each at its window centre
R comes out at -0.07 mag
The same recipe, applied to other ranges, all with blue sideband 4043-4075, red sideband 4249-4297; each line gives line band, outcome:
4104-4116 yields 0.21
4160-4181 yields 0.01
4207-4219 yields -0.04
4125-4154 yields 0.04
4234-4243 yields 0.02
